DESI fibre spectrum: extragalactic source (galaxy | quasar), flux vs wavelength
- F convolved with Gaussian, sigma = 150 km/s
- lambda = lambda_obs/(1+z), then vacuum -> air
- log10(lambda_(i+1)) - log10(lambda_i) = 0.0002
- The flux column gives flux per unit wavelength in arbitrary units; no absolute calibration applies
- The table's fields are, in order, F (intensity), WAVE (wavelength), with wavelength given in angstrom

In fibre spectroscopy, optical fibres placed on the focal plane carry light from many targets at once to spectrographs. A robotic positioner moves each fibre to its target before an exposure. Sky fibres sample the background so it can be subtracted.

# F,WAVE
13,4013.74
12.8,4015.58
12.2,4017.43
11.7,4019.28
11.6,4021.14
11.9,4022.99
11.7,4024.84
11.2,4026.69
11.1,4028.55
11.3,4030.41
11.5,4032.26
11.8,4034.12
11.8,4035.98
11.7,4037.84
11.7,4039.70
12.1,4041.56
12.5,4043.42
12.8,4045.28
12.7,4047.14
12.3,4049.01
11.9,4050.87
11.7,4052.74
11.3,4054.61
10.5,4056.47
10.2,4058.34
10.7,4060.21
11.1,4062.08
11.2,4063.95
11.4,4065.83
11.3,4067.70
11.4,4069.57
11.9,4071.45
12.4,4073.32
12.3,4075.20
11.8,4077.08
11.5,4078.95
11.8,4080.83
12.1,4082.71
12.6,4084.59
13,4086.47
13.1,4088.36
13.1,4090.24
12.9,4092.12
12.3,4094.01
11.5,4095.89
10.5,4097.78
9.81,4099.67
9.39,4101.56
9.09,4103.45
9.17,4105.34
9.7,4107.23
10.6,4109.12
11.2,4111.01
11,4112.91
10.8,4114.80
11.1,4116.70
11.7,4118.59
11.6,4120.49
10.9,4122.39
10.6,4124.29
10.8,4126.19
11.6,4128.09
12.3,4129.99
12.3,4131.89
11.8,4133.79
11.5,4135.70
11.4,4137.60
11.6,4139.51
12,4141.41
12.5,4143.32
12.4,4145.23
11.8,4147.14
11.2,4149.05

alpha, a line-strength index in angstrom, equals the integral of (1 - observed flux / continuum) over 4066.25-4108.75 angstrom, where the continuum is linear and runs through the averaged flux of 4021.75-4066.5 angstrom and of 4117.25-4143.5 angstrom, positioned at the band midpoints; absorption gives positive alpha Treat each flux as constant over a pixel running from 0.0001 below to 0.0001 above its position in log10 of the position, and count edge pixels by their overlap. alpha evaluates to 0.4 angstrom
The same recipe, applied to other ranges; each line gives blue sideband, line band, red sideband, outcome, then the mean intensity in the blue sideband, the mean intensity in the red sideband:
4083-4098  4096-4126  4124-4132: 3.6 angstrom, 12.5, 11.5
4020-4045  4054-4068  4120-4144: 0.9 angstrom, 11.7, 11.6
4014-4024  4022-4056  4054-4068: -0.8 angstrom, 12.1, 10.9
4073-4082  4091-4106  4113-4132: 1.3 angstrom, 11.9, 11.3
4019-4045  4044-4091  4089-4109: -2.7 angstrom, 11.7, 10.8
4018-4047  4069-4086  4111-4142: -0.6 angstrom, 11.8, 11.4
